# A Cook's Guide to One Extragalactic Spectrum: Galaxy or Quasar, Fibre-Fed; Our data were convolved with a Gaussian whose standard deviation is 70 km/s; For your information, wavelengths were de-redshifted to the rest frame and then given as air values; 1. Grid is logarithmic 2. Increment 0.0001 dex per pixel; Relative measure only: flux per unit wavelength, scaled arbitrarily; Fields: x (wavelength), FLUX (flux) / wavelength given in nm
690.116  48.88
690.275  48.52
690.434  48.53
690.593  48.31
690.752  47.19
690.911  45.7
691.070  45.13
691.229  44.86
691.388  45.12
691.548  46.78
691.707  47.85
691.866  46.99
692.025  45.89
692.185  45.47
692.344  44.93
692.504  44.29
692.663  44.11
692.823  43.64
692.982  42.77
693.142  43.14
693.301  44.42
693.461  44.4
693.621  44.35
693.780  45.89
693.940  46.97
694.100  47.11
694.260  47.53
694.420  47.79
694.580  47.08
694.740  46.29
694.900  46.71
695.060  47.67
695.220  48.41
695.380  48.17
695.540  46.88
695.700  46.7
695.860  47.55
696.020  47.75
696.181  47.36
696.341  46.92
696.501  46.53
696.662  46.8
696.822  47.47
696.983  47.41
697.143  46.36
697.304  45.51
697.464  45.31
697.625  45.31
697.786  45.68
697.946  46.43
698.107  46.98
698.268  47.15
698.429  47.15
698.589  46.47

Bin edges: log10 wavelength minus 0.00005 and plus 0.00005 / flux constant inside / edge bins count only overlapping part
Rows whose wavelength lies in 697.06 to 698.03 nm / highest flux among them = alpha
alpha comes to 46.43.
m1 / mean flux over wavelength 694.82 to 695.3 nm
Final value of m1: 47.6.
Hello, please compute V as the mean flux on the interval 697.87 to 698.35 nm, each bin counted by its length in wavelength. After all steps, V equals 46.8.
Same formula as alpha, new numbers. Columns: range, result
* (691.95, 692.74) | 45.89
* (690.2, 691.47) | 48.53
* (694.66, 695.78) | 48.41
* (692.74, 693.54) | 44.42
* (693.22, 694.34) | 47.53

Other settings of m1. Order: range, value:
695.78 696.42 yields 47.4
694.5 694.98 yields 46.7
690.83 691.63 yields 45.5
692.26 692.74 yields 44.5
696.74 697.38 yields 46.7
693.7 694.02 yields 46.5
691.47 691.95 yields 47.3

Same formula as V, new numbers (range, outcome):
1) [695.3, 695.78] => 47.3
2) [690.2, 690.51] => 48.5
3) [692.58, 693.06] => 43.6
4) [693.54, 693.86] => 45.2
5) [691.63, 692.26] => 46.6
